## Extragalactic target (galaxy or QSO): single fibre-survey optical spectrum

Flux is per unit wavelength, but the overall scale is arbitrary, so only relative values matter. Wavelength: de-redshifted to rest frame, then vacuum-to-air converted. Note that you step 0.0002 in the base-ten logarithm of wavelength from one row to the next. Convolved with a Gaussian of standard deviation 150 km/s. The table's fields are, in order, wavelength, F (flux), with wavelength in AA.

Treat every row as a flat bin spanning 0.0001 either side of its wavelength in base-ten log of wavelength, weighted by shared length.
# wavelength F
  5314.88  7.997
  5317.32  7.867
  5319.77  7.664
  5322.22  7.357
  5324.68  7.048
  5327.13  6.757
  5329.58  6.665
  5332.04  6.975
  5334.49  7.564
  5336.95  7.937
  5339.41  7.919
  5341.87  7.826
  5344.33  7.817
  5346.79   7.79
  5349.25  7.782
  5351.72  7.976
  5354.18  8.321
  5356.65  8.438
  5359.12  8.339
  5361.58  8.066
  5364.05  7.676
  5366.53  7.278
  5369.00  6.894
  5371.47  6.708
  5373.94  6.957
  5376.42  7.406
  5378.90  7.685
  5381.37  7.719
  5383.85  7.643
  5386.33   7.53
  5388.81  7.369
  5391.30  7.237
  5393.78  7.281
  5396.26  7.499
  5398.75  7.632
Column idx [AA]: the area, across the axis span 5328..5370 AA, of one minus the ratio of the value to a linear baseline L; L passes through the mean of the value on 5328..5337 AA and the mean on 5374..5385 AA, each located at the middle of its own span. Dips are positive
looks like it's -2.4 AA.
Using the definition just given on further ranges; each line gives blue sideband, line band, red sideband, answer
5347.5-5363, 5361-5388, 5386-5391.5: 1.03 AA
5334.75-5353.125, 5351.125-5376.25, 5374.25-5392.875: 0.08 AA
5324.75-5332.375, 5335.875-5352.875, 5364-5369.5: -2.12 AA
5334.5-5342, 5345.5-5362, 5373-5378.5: -1.09 AA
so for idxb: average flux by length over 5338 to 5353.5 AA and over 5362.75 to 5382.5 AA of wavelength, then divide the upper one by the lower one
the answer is 0.93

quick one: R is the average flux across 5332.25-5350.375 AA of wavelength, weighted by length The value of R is 7.76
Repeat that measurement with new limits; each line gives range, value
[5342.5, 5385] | 7.68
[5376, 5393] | 7.51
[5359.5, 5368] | 7.72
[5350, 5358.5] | 8.22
